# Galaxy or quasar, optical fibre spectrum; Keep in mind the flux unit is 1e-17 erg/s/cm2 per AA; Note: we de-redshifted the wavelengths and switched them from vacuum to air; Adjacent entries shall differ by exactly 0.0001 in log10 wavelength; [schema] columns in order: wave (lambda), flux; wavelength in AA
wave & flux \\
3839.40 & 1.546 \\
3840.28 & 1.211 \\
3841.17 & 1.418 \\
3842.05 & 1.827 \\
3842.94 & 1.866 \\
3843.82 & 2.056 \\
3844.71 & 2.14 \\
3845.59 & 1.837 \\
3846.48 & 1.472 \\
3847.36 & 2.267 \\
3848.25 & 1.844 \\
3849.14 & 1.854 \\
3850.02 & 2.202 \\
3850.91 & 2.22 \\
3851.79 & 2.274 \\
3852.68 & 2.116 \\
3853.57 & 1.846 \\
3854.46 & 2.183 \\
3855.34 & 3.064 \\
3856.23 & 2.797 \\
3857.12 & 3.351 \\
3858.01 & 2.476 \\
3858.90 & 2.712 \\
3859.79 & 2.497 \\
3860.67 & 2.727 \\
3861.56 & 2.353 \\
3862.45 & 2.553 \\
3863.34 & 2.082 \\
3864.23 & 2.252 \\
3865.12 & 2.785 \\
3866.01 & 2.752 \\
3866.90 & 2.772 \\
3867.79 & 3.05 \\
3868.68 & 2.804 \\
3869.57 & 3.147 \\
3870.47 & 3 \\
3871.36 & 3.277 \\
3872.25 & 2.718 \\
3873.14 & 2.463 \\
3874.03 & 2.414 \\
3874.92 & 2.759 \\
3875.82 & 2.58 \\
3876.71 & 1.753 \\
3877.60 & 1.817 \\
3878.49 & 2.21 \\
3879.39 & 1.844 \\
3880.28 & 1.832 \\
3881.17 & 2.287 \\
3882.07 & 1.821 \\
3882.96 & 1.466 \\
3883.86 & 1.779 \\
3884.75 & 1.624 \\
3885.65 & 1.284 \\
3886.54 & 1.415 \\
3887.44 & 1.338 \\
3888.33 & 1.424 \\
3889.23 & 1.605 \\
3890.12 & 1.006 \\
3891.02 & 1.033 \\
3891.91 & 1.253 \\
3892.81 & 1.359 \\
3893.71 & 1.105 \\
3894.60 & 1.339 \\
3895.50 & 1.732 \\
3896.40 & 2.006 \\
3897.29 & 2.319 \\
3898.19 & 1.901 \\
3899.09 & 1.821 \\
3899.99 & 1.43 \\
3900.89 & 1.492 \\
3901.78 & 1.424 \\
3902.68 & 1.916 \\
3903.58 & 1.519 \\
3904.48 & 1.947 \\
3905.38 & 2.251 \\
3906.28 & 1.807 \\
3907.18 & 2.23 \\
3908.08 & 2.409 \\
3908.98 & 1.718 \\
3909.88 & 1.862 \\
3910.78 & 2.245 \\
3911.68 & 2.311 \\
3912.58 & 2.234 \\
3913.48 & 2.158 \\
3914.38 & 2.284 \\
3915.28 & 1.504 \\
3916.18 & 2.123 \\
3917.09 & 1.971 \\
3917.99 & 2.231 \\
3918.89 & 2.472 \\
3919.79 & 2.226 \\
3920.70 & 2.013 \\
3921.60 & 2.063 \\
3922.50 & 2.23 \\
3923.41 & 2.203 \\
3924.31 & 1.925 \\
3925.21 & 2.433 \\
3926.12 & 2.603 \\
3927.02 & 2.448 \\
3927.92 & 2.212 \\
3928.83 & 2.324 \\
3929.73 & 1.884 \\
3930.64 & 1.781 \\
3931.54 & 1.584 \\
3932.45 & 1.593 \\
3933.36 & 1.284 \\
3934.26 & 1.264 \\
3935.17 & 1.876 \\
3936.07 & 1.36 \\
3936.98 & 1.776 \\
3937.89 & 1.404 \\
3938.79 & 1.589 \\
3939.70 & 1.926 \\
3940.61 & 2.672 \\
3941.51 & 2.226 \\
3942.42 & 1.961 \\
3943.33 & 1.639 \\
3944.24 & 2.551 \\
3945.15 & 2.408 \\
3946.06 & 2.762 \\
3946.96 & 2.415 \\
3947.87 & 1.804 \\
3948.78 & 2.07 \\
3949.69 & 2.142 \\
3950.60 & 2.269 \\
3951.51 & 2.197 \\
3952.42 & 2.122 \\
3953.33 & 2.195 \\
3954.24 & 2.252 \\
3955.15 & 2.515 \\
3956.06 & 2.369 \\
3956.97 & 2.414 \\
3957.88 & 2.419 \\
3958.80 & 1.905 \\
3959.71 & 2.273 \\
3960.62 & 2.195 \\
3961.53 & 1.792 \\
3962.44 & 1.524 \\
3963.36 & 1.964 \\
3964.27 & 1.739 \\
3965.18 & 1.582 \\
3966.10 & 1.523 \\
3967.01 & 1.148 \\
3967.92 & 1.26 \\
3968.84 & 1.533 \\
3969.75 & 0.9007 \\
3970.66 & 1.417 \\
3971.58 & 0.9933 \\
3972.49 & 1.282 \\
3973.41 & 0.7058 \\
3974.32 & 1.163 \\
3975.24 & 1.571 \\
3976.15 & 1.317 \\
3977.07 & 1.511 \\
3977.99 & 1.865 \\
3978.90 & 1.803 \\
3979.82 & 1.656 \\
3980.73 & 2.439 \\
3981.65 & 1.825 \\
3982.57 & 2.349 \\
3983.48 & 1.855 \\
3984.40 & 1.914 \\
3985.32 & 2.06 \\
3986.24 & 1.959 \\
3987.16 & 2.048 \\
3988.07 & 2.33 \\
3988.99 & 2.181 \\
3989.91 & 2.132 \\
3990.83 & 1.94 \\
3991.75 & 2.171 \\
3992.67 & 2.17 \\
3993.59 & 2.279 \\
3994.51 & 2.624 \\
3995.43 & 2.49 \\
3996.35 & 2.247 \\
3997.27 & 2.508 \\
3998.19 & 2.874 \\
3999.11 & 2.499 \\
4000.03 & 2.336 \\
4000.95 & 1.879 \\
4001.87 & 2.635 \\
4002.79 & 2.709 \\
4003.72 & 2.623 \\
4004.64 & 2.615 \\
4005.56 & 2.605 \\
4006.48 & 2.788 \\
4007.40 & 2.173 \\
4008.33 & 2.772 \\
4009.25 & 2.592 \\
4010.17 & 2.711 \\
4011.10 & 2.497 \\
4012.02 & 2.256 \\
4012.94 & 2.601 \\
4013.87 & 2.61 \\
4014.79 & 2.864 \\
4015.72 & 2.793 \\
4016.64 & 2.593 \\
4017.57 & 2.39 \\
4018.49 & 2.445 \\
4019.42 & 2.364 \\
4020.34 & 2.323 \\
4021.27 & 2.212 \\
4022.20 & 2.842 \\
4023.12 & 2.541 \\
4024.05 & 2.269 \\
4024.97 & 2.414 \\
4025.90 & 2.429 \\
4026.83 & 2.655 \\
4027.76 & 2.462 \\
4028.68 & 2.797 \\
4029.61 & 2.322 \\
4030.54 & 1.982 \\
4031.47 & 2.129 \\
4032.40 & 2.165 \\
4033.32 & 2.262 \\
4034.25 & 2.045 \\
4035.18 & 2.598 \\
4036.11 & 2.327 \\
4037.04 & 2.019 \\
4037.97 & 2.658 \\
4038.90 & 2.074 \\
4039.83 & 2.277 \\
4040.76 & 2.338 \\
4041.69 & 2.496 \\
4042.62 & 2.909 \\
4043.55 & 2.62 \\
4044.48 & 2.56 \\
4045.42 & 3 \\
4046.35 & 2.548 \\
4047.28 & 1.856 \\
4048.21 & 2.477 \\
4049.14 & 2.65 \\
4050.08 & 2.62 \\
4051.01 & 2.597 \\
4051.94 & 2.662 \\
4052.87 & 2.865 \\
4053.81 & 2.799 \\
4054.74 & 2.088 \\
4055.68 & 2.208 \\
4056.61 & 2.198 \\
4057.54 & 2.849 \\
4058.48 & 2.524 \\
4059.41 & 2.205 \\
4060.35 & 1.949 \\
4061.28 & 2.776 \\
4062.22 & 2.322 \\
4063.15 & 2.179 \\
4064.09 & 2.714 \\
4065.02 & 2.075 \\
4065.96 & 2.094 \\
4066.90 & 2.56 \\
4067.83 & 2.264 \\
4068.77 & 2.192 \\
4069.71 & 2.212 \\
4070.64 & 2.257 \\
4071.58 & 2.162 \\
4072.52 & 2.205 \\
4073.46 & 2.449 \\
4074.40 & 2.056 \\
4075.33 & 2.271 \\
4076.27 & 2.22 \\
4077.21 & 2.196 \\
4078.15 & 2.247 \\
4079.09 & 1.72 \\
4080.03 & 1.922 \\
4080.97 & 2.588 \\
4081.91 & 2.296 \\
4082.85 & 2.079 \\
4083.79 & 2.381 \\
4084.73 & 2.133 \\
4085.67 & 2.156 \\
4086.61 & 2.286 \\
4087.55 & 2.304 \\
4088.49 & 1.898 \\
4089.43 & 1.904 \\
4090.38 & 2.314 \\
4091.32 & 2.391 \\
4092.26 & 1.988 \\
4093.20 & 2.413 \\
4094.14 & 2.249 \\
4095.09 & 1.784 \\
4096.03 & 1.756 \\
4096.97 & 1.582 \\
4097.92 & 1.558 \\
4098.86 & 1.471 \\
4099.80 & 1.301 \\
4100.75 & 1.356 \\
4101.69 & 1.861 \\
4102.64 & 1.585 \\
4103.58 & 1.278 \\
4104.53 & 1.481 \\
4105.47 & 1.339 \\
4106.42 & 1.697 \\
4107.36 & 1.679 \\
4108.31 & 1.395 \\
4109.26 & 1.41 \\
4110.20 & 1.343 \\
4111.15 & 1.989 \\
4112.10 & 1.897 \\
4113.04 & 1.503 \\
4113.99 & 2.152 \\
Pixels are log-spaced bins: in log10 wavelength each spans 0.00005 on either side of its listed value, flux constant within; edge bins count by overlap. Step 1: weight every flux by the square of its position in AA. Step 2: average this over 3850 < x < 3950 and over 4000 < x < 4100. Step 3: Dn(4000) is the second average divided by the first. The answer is 1.2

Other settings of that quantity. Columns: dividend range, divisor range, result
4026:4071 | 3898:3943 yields 1.31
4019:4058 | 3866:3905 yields 1.36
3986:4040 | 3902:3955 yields 1.23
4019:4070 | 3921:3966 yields 1.24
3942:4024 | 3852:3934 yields 1.07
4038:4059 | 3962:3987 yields 1.64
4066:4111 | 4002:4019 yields 0.79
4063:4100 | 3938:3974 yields 1.19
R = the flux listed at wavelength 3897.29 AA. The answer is 2.319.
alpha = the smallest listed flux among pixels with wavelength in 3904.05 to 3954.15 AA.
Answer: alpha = 1.264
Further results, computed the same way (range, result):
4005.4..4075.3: 1.856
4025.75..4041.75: 1.982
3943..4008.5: 0.7058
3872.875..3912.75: 1.006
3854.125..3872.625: 2.082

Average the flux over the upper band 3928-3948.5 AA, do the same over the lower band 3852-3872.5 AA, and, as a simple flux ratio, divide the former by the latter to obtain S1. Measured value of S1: 0.7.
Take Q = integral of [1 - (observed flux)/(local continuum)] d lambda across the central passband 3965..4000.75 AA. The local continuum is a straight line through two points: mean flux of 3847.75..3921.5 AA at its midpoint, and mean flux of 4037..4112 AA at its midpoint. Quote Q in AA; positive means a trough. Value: 4.5 AA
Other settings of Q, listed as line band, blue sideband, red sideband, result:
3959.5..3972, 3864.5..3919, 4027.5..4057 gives 3.7 AA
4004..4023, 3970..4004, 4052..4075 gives -3.9 AA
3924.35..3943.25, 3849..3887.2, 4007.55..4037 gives 3.9 AA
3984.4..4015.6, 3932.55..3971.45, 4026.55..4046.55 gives -3.0 AA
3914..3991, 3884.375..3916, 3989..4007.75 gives 5.5 AA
